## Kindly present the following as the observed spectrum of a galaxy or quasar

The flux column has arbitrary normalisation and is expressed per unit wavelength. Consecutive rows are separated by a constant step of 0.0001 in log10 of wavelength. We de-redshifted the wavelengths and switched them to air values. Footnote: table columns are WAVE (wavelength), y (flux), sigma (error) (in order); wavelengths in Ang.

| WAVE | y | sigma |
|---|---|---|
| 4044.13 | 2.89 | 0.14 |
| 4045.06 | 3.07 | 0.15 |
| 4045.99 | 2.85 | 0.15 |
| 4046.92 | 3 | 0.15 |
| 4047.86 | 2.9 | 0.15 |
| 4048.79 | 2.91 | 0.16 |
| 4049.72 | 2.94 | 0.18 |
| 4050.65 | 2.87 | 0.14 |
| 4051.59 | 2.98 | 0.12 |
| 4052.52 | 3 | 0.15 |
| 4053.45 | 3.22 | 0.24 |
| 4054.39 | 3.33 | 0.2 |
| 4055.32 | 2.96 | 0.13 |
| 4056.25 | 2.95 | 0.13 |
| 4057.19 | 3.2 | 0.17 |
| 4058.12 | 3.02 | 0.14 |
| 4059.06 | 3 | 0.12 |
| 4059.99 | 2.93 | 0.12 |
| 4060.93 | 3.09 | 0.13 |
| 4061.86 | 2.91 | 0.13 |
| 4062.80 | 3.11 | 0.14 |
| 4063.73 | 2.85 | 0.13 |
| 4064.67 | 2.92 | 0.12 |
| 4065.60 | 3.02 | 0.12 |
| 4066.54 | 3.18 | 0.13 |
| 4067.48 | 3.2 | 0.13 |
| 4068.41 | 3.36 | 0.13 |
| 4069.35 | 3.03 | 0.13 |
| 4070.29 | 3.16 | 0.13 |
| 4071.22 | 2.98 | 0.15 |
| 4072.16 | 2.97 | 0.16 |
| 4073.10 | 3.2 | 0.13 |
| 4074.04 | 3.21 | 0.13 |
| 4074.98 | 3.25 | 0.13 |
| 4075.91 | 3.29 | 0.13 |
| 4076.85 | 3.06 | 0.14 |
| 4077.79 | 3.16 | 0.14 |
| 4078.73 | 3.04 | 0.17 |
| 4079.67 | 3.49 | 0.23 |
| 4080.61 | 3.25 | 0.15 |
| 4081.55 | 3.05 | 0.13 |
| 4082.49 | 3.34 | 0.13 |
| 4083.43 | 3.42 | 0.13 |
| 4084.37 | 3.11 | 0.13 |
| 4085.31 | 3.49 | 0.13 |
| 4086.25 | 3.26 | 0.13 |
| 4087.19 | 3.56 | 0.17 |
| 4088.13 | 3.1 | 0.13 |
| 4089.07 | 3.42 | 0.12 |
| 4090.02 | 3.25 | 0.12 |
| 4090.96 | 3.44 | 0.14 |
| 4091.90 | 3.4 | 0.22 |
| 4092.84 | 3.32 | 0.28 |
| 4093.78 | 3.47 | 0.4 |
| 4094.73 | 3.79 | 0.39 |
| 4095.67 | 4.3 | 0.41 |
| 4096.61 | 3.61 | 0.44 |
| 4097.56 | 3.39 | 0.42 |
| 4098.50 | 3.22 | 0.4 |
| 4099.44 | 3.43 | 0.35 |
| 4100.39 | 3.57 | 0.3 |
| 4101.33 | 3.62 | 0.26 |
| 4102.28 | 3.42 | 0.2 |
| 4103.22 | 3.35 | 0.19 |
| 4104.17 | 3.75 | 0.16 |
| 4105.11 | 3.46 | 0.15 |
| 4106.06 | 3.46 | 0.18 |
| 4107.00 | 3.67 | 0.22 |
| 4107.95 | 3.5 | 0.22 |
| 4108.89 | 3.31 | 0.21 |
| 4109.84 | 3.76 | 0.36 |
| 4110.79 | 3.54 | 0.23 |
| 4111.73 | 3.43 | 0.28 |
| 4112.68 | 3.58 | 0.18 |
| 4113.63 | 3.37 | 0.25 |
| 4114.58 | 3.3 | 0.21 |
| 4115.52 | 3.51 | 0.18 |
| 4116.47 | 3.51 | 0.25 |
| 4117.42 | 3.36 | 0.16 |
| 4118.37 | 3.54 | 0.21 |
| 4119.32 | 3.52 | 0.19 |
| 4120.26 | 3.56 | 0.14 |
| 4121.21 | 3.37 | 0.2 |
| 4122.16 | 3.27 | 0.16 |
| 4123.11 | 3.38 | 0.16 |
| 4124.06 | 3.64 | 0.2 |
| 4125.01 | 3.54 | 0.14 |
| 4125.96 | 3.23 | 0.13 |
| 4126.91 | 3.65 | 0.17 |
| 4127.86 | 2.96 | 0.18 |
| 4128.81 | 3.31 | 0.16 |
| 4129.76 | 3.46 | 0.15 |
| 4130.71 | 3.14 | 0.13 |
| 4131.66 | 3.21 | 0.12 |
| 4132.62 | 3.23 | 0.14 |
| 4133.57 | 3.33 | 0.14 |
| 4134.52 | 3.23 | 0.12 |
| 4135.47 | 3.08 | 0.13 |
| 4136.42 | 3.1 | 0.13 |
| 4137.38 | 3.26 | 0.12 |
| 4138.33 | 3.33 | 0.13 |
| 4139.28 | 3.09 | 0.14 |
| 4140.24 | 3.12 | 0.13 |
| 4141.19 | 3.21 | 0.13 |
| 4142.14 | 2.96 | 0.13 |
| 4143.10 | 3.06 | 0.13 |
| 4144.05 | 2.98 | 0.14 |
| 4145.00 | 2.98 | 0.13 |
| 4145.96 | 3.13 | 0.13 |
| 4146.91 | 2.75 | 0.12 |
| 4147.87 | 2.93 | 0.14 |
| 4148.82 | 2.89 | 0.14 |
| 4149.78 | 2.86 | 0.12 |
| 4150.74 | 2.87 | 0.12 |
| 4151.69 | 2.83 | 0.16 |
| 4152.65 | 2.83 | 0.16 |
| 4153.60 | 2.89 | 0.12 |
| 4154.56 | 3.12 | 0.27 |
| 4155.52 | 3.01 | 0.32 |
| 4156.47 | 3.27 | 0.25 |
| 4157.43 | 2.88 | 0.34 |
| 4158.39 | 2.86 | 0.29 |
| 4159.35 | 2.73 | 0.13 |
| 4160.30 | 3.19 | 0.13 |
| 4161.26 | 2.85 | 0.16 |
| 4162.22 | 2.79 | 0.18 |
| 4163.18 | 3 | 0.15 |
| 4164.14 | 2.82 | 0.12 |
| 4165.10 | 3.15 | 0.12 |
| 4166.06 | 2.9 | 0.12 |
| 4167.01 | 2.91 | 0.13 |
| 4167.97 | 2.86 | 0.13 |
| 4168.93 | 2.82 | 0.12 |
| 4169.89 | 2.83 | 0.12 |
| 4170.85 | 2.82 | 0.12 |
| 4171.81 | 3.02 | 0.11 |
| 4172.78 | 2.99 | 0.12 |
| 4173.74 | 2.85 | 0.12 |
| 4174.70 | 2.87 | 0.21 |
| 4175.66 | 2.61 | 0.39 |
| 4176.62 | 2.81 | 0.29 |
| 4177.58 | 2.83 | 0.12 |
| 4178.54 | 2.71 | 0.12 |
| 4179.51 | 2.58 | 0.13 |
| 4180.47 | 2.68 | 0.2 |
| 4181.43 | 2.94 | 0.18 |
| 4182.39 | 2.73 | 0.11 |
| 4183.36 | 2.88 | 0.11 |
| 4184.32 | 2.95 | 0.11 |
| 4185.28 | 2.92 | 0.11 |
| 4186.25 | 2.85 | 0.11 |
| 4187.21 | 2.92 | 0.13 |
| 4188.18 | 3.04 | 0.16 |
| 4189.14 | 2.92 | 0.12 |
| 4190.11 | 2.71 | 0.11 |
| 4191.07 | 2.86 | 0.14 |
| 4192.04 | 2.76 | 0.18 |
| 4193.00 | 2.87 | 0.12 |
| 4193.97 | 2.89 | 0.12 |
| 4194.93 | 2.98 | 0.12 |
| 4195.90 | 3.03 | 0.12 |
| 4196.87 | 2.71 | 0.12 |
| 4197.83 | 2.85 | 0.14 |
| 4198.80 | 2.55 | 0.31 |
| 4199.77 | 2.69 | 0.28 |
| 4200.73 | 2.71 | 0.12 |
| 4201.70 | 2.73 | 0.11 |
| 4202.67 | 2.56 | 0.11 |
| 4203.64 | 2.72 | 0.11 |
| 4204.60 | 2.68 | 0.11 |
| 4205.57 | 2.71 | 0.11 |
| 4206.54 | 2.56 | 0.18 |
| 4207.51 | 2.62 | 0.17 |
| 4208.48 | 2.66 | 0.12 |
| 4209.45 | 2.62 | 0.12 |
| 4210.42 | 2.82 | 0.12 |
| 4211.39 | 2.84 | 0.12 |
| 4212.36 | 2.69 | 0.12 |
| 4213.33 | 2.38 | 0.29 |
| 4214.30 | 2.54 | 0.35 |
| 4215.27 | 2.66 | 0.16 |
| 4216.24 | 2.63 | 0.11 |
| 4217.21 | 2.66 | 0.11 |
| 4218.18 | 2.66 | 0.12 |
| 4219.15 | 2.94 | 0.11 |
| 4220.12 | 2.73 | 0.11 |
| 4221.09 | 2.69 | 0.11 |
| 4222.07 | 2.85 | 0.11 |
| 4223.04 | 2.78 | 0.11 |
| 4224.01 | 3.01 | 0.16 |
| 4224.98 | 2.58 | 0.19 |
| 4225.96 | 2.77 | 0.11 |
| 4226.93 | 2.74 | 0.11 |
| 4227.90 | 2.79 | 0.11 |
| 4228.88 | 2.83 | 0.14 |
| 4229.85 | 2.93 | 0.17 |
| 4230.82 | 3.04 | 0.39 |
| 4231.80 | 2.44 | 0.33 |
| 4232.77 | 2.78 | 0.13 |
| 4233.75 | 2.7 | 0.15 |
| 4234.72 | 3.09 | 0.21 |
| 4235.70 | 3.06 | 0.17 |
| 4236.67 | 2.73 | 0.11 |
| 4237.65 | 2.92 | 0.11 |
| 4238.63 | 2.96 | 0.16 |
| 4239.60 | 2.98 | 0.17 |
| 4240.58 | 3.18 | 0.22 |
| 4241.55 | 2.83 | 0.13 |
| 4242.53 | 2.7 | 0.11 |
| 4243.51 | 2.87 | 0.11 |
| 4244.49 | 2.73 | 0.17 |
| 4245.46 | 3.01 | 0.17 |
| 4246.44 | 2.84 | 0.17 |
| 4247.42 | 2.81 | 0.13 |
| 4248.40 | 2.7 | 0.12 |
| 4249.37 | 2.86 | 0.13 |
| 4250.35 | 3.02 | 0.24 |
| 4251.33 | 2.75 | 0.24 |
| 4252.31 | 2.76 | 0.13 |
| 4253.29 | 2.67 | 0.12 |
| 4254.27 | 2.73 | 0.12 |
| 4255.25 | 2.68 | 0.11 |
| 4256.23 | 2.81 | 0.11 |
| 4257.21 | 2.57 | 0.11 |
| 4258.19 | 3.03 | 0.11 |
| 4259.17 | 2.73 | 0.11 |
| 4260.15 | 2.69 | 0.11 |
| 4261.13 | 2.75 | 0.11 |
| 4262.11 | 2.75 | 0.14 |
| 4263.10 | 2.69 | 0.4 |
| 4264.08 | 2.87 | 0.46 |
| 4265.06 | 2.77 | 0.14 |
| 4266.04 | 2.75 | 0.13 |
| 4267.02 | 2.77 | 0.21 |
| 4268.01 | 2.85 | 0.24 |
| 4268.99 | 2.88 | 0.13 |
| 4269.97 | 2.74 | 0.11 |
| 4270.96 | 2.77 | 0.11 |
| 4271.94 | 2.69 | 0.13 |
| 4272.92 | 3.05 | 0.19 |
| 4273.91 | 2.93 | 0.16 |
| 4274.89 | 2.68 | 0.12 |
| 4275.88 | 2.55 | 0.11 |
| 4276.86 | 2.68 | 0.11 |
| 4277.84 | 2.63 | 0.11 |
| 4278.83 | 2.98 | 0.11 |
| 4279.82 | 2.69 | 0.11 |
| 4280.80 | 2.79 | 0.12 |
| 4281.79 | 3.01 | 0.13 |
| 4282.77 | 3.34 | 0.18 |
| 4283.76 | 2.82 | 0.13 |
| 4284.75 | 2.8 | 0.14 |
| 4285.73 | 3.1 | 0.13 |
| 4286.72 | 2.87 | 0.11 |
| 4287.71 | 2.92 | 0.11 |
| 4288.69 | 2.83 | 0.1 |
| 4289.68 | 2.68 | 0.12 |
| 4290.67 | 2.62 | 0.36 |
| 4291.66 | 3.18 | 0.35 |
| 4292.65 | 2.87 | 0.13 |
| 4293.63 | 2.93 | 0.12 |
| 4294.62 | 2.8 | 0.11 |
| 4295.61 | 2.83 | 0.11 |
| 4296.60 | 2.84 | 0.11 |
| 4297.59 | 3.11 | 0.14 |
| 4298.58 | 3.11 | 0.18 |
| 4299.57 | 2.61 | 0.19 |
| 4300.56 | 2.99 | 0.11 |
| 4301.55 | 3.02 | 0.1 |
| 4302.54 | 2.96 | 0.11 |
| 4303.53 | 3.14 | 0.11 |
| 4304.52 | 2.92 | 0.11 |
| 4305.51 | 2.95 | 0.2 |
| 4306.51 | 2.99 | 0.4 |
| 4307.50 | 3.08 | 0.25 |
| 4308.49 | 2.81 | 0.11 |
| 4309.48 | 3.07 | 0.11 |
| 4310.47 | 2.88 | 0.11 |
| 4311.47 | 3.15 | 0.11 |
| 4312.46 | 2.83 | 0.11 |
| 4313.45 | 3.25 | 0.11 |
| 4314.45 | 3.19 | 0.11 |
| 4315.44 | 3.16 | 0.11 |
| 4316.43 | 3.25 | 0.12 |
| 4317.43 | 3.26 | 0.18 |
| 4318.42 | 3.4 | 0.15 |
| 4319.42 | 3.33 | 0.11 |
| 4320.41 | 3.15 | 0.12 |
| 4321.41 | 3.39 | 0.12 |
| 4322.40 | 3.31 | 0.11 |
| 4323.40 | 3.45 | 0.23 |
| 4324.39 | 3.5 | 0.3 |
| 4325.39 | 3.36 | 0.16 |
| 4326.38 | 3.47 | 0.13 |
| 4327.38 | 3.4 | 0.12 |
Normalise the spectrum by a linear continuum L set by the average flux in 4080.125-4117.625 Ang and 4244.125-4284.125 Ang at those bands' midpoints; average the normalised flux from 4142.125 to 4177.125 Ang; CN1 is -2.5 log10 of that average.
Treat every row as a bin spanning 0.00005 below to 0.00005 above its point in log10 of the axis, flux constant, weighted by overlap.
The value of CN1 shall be 0.11 mag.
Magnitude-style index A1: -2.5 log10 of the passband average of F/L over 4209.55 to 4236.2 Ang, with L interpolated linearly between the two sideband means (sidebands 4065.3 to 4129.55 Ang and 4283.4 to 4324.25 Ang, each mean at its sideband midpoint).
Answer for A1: 0.15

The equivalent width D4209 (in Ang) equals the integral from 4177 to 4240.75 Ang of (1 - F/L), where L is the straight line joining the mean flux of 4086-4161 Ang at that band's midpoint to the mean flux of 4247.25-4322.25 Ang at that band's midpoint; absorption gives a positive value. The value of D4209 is 6.2 Ang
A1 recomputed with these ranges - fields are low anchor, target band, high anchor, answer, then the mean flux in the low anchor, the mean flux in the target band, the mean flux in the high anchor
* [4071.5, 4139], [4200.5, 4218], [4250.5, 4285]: 0.13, 3.38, 2.65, 2.79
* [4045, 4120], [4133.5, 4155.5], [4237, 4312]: 0.04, 3.28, 3.03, 2.86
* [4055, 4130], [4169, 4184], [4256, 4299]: 0.11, 3.33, 2.81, 2.84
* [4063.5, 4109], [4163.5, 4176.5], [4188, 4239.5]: 0.03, 3.33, 2.88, 2.77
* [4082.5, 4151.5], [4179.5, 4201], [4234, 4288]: 0.09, 3.34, 2.83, 2.83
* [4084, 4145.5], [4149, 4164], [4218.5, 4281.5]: 0.10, 3.38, 2.93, 2.81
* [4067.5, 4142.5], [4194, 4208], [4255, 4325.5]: 0.15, 3.35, 2.73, 2.94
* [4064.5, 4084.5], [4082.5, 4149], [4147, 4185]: -0.11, 3.17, 3.36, 2.88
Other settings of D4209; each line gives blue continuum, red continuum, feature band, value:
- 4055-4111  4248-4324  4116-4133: -0.9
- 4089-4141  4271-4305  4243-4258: 1.0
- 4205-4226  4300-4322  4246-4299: 2.0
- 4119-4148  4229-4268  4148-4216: 5.2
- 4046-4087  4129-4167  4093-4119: -3.8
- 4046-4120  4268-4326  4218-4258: 3.2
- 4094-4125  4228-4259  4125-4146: 1.2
